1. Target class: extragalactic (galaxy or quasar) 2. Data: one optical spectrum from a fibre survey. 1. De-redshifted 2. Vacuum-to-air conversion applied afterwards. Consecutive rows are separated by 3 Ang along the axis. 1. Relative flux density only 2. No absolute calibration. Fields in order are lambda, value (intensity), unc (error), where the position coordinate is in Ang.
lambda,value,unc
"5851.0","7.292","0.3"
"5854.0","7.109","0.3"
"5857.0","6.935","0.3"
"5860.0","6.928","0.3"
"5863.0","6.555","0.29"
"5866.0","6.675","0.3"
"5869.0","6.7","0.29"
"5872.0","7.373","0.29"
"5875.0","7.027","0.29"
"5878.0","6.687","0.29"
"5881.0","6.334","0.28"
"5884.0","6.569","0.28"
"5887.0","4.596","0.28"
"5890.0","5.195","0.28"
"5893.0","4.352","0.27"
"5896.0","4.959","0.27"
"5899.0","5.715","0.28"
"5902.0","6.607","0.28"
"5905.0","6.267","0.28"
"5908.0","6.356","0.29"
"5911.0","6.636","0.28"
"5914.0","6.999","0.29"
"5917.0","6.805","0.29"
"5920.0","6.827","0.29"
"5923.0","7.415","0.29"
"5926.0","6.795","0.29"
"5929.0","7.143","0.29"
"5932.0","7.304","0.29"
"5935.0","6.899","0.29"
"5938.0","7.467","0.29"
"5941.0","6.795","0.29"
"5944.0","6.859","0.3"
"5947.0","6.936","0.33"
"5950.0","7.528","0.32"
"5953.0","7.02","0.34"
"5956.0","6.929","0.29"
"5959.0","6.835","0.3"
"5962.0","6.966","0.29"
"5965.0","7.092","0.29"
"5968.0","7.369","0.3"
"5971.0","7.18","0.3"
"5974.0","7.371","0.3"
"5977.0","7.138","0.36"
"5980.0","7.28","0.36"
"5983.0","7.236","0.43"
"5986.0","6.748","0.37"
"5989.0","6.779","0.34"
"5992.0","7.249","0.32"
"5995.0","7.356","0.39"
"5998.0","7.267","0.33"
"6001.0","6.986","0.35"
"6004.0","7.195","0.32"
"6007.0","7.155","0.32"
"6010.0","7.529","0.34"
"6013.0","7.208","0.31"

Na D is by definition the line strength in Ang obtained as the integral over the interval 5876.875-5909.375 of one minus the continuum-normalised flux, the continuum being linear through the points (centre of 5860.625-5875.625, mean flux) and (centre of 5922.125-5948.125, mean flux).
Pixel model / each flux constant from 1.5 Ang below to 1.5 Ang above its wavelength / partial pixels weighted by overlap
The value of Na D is 5.4 Ang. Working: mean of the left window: 6.86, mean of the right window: 7.06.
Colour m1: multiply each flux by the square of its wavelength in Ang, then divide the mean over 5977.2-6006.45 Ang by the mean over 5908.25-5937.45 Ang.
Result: 1.0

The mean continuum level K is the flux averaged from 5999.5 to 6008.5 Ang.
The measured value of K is 7.11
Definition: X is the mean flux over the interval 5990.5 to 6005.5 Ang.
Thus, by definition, 7.21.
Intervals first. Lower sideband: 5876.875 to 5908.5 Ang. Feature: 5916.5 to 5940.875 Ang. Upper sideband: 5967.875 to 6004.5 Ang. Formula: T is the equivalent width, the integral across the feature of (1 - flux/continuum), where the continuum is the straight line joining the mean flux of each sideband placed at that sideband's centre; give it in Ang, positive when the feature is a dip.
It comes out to -3.0 Ang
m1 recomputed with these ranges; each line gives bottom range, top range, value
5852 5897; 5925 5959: 1.15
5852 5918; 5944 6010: 1.16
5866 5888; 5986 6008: 1.14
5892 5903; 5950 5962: 1.32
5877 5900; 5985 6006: 1.33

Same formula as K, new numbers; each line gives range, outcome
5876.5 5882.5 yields 6.51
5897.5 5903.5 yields 6.16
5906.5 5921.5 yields 6.72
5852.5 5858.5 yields 7.02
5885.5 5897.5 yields 4.78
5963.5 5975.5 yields 7.25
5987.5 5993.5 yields 7.01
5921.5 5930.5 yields 7.12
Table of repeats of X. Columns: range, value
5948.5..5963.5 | 7.06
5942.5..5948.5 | 6.9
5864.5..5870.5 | 6.69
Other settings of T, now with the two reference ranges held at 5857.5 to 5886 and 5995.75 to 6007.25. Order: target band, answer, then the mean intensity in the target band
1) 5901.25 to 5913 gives 0.6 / 6.48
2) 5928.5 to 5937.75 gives -0.3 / 7.16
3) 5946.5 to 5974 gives -0.4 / 7.12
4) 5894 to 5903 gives 1.6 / 5.64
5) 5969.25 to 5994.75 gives -0.1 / 7.14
